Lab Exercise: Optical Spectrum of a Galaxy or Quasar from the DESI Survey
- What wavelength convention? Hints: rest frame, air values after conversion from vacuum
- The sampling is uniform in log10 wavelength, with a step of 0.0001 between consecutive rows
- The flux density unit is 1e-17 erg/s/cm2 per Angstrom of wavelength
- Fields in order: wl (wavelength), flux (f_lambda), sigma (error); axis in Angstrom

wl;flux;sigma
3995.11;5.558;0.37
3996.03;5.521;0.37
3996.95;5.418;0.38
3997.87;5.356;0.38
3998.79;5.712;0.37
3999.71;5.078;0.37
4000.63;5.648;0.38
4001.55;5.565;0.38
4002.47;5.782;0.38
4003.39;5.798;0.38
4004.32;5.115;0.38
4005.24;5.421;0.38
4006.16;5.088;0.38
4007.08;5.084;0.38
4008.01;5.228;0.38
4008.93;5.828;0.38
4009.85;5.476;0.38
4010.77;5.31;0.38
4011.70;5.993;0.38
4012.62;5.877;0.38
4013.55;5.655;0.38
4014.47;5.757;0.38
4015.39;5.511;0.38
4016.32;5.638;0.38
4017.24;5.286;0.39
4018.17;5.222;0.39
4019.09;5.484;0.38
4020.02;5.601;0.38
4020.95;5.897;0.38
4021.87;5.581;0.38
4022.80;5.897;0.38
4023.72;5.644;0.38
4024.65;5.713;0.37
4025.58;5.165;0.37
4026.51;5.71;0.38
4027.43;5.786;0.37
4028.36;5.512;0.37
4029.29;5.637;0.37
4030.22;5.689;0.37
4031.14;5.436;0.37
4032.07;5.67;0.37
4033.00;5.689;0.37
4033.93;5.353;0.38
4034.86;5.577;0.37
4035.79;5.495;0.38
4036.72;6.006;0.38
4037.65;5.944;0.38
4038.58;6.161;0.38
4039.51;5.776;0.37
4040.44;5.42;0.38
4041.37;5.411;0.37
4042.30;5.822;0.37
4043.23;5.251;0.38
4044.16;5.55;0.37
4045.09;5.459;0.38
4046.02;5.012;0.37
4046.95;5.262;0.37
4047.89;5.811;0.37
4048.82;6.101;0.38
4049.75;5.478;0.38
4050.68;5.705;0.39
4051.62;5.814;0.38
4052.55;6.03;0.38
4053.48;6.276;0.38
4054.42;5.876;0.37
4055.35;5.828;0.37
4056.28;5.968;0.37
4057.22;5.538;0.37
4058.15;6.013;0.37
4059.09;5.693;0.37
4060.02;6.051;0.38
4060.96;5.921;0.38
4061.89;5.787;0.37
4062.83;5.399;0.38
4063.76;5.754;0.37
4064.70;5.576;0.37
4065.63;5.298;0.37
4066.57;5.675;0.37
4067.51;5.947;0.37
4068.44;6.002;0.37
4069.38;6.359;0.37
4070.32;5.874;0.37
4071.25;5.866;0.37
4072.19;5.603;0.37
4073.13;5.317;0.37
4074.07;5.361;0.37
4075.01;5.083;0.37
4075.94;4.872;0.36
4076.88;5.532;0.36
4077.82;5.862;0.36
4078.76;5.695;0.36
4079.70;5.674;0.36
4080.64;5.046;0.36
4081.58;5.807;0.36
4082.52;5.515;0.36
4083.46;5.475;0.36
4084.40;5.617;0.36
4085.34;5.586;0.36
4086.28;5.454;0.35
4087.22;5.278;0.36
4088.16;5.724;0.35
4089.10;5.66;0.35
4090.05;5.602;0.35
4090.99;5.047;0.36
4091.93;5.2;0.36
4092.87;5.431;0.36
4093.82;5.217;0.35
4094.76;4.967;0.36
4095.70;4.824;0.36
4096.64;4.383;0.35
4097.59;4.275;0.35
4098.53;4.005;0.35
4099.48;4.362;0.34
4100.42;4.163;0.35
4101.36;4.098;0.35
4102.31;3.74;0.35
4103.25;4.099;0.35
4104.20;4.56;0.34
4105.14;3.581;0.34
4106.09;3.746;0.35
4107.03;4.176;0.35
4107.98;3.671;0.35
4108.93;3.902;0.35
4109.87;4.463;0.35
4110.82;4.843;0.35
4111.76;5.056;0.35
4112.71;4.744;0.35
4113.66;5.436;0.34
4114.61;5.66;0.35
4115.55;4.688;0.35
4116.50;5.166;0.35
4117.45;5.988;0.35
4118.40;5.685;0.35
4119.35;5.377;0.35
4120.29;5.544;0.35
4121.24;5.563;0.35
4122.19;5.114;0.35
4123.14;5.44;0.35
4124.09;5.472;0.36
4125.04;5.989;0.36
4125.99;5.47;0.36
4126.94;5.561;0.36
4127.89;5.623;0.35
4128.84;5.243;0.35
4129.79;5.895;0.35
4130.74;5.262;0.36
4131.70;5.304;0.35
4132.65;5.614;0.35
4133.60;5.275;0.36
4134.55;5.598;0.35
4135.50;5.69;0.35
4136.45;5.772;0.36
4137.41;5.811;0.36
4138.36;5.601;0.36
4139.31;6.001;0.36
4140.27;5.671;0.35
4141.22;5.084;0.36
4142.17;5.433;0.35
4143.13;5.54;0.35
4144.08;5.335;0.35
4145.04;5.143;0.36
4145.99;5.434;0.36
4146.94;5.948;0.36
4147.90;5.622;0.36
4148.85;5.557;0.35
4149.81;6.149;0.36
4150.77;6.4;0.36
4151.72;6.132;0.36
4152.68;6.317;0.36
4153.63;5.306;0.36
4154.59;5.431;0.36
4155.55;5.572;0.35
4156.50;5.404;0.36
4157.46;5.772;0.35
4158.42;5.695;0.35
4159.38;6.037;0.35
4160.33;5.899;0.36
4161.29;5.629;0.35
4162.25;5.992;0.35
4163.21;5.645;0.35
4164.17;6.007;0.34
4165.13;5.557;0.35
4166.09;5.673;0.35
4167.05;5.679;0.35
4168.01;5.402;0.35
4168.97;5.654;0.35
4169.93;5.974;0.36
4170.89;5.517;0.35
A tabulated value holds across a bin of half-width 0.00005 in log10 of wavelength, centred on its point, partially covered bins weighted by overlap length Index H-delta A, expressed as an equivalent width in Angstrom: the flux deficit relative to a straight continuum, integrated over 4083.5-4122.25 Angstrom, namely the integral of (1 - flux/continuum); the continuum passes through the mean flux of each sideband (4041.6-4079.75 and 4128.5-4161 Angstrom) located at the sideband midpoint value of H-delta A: 5.4 Angstrom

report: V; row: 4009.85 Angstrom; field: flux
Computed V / 5.476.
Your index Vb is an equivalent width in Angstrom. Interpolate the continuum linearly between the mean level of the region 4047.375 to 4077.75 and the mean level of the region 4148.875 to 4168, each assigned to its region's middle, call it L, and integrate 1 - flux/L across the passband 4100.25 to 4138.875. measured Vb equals 4.6 Angstrom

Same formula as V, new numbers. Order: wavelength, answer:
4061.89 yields 5.787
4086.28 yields 5.454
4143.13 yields 5.54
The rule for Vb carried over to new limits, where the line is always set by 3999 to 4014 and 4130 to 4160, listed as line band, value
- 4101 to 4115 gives 3.1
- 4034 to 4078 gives -1.1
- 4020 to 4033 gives -0.3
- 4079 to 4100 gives 1.5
